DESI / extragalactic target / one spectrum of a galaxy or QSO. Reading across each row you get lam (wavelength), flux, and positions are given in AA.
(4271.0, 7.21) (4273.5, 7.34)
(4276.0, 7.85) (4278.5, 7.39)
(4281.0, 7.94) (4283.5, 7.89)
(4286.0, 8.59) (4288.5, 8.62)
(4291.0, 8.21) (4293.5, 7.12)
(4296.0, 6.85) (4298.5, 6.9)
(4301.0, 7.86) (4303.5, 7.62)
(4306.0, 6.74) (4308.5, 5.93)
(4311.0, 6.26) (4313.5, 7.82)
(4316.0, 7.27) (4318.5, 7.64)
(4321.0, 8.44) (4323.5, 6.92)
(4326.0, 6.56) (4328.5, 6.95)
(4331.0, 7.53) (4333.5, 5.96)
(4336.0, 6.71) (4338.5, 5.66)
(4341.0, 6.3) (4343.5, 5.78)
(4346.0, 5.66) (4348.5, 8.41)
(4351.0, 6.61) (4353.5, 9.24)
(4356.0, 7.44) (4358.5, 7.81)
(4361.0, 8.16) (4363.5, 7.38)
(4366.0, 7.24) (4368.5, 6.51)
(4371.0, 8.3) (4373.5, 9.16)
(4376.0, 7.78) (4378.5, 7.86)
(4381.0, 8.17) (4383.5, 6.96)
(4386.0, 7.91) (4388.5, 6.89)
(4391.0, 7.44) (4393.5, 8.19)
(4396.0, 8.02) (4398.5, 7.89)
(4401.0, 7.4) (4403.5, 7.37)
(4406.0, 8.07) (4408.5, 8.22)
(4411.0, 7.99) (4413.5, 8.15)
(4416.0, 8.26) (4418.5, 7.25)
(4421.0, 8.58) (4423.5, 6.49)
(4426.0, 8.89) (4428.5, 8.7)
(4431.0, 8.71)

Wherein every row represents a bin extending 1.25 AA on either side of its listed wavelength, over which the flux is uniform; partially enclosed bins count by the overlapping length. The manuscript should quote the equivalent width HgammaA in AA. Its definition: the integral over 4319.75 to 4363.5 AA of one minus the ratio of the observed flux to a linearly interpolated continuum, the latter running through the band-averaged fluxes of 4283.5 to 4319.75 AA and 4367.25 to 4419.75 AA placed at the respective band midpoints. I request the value 2.9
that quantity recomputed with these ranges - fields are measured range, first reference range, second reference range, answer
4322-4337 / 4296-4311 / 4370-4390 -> 0.9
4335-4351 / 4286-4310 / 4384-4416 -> 2.4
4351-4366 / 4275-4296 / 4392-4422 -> 0.2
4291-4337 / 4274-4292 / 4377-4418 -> 5.1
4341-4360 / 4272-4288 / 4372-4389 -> 1.5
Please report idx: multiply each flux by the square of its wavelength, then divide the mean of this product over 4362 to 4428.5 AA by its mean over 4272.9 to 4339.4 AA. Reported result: 1.1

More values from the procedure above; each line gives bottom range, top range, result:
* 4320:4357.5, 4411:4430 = 1.20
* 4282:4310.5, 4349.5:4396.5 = 1.08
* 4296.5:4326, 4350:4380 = 1.11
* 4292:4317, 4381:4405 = 1.12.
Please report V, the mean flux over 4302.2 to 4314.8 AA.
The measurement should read 6.88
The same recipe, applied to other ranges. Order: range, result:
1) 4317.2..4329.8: 7.3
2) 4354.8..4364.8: 7.7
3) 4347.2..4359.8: 7.89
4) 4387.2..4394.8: 7.51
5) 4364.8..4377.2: 7.8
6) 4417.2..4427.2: 7.8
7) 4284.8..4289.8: 8.6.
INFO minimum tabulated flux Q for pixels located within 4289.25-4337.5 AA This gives 5.93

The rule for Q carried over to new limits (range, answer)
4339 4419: 5.66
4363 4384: 6.51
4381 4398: 6.89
